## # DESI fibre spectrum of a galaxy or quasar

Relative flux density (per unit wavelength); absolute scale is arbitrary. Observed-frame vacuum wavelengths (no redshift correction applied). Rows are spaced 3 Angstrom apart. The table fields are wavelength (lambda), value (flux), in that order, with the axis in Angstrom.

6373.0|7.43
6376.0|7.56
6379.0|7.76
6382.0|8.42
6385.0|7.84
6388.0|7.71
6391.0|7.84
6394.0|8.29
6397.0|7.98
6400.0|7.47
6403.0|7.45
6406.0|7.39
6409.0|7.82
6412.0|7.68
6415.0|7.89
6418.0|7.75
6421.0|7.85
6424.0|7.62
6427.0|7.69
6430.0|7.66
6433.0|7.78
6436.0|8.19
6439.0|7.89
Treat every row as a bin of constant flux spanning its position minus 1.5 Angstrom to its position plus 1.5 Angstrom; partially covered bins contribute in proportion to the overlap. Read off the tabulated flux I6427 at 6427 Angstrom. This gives 7.69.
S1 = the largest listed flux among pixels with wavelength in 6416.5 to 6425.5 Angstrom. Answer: 7.85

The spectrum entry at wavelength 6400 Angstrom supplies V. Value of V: 7.47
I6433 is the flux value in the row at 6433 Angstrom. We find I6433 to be 7.78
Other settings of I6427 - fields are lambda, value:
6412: 7.68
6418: 7.75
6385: 7.84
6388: 7.71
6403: 7.45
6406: 7.39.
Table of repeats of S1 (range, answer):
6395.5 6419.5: 7.98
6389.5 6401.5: 8.29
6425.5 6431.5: 7.69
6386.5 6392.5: 7.84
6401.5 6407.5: 7.45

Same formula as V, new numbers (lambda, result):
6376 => 7.56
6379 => 7.76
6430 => 7.66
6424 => 7.62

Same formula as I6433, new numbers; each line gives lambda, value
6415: 7.89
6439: 7.89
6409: 7.82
